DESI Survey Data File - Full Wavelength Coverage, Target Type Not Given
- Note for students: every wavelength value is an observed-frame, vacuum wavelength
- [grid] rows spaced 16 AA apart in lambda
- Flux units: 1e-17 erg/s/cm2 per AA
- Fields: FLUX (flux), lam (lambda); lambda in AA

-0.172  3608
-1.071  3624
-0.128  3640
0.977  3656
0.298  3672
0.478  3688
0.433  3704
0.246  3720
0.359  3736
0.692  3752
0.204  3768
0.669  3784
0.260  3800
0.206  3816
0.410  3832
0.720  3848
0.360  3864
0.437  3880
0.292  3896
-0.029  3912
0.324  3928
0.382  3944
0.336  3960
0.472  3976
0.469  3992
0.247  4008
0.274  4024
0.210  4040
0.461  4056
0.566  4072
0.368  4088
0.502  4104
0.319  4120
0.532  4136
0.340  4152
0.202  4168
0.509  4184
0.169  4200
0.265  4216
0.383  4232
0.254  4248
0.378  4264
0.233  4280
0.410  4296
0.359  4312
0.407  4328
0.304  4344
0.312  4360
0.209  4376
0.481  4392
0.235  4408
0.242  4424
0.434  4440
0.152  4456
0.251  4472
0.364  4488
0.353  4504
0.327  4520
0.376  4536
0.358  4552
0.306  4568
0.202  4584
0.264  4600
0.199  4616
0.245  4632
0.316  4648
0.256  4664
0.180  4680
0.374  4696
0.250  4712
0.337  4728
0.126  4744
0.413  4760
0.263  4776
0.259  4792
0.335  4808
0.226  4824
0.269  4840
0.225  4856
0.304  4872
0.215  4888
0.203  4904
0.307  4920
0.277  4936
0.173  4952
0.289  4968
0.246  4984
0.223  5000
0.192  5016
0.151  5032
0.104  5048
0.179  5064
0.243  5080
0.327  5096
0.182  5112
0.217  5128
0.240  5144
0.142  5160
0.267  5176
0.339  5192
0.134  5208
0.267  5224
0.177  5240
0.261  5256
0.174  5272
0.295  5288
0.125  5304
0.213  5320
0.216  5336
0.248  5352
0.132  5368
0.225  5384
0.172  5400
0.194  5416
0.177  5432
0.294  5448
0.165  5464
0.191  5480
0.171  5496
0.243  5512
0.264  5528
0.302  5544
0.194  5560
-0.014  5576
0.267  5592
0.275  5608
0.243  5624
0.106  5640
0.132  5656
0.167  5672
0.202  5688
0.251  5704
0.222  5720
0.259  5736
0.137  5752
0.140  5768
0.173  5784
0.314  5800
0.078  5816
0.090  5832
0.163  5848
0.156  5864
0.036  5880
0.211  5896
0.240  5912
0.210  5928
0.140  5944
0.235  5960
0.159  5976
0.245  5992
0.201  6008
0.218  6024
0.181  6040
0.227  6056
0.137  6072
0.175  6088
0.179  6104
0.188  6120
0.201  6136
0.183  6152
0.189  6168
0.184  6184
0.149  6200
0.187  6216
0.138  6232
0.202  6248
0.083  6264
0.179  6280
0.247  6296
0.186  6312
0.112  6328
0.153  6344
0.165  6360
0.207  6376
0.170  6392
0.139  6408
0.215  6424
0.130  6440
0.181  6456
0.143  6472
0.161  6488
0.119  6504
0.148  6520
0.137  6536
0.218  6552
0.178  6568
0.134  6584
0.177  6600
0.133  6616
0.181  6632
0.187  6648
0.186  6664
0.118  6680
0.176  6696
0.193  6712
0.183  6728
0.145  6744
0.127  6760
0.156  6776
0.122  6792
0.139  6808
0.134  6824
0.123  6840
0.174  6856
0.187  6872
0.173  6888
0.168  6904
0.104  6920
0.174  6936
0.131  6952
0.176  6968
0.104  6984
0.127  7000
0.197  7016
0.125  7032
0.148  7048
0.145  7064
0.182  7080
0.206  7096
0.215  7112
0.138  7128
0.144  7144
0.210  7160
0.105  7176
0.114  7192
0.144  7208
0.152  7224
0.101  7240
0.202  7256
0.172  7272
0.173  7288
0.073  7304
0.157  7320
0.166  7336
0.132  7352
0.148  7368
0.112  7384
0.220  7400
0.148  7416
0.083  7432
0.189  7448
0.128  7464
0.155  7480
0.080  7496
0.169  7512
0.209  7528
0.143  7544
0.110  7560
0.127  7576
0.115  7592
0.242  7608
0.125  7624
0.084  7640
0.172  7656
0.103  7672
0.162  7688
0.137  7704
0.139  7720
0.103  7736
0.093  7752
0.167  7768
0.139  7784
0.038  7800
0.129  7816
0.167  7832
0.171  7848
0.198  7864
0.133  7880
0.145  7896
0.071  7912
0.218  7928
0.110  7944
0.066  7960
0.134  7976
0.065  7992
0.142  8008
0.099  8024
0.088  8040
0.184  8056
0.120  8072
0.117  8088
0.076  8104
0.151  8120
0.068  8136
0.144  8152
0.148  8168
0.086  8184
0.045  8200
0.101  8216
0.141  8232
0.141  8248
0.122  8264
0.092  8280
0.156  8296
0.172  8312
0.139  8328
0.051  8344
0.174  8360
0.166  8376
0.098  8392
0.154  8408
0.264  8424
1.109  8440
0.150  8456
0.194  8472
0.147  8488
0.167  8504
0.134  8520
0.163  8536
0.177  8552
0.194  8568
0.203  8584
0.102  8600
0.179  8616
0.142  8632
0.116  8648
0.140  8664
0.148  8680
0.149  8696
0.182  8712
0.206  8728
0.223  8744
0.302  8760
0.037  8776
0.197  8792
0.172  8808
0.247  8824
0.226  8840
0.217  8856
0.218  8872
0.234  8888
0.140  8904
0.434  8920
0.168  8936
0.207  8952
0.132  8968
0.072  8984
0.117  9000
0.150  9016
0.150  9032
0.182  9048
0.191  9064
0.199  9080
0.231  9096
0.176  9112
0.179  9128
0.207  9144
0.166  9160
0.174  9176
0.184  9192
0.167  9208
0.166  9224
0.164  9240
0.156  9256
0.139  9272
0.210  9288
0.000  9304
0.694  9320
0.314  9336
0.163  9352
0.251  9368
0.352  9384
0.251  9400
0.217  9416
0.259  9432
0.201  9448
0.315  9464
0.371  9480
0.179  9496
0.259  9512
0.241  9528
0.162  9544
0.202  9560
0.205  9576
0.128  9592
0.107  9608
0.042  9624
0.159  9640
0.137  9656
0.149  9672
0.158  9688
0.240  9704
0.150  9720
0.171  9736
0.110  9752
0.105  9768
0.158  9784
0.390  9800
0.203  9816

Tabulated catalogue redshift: 1.263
